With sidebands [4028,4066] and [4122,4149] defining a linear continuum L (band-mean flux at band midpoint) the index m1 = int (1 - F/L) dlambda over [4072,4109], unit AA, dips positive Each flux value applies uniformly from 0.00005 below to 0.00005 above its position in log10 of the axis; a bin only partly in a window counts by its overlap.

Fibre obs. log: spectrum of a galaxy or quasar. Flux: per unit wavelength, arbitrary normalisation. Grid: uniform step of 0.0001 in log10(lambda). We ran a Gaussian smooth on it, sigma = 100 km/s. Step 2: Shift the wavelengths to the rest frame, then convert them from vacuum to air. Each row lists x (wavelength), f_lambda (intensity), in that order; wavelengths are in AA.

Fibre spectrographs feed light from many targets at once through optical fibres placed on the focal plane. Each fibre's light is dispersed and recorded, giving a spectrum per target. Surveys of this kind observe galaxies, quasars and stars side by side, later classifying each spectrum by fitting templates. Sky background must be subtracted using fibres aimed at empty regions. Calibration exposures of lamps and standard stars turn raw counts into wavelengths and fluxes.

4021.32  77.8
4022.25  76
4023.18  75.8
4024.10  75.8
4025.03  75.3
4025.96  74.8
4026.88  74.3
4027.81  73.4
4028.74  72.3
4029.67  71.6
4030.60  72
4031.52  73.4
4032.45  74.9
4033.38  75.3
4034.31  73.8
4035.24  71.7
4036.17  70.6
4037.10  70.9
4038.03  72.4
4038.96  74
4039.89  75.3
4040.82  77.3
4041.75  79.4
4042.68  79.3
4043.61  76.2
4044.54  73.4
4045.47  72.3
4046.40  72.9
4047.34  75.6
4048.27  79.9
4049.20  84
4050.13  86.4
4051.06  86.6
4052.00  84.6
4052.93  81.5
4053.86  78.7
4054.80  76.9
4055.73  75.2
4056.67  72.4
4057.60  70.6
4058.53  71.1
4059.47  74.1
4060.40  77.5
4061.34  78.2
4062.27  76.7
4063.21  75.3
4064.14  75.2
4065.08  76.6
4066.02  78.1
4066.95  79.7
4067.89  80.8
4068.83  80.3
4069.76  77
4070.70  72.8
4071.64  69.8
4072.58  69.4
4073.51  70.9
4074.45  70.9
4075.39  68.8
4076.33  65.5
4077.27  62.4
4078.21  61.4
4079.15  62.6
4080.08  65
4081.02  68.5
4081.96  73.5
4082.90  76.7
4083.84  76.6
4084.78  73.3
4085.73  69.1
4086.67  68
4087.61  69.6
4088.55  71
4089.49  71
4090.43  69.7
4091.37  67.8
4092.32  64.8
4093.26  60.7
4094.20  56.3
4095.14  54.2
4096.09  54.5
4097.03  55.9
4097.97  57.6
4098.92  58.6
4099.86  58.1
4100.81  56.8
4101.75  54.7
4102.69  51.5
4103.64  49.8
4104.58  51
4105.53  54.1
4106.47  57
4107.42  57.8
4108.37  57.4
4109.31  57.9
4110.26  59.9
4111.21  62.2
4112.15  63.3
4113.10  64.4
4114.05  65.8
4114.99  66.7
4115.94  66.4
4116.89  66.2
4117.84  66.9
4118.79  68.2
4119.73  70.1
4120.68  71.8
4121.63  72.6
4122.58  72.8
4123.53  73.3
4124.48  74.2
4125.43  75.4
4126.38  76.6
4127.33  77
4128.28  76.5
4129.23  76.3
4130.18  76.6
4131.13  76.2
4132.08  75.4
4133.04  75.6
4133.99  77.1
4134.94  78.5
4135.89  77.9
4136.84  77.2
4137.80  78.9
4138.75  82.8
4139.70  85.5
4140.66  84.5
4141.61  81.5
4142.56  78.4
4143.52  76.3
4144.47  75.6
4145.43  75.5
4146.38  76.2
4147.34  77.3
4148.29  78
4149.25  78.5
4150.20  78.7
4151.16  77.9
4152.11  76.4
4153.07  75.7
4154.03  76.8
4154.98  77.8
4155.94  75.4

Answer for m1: 6.5 AA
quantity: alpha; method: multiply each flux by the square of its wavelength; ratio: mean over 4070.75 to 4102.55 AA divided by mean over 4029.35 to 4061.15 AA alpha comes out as 0.88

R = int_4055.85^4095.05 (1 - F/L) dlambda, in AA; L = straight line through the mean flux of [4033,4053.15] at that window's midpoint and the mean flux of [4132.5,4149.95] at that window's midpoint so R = 3.2 AA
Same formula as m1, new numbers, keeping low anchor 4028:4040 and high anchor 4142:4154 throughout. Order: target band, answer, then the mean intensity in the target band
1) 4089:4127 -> 6.4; 62.9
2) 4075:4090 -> 1.1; 69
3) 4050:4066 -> -0.8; 77.3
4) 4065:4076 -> 0.0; 74.4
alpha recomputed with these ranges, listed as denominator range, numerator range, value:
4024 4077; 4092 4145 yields 0.93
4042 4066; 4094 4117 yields 0.77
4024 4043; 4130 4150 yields 1.11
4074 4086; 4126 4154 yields 1.17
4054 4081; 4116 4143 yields 1.07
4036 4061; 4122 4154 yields 1.05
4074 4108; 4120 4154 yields 1.25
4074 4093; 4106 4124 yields 0.97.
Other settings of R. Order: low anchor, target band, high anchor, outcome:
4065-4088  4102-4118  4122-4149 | 3.24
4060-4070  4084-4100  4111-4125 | 2.02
